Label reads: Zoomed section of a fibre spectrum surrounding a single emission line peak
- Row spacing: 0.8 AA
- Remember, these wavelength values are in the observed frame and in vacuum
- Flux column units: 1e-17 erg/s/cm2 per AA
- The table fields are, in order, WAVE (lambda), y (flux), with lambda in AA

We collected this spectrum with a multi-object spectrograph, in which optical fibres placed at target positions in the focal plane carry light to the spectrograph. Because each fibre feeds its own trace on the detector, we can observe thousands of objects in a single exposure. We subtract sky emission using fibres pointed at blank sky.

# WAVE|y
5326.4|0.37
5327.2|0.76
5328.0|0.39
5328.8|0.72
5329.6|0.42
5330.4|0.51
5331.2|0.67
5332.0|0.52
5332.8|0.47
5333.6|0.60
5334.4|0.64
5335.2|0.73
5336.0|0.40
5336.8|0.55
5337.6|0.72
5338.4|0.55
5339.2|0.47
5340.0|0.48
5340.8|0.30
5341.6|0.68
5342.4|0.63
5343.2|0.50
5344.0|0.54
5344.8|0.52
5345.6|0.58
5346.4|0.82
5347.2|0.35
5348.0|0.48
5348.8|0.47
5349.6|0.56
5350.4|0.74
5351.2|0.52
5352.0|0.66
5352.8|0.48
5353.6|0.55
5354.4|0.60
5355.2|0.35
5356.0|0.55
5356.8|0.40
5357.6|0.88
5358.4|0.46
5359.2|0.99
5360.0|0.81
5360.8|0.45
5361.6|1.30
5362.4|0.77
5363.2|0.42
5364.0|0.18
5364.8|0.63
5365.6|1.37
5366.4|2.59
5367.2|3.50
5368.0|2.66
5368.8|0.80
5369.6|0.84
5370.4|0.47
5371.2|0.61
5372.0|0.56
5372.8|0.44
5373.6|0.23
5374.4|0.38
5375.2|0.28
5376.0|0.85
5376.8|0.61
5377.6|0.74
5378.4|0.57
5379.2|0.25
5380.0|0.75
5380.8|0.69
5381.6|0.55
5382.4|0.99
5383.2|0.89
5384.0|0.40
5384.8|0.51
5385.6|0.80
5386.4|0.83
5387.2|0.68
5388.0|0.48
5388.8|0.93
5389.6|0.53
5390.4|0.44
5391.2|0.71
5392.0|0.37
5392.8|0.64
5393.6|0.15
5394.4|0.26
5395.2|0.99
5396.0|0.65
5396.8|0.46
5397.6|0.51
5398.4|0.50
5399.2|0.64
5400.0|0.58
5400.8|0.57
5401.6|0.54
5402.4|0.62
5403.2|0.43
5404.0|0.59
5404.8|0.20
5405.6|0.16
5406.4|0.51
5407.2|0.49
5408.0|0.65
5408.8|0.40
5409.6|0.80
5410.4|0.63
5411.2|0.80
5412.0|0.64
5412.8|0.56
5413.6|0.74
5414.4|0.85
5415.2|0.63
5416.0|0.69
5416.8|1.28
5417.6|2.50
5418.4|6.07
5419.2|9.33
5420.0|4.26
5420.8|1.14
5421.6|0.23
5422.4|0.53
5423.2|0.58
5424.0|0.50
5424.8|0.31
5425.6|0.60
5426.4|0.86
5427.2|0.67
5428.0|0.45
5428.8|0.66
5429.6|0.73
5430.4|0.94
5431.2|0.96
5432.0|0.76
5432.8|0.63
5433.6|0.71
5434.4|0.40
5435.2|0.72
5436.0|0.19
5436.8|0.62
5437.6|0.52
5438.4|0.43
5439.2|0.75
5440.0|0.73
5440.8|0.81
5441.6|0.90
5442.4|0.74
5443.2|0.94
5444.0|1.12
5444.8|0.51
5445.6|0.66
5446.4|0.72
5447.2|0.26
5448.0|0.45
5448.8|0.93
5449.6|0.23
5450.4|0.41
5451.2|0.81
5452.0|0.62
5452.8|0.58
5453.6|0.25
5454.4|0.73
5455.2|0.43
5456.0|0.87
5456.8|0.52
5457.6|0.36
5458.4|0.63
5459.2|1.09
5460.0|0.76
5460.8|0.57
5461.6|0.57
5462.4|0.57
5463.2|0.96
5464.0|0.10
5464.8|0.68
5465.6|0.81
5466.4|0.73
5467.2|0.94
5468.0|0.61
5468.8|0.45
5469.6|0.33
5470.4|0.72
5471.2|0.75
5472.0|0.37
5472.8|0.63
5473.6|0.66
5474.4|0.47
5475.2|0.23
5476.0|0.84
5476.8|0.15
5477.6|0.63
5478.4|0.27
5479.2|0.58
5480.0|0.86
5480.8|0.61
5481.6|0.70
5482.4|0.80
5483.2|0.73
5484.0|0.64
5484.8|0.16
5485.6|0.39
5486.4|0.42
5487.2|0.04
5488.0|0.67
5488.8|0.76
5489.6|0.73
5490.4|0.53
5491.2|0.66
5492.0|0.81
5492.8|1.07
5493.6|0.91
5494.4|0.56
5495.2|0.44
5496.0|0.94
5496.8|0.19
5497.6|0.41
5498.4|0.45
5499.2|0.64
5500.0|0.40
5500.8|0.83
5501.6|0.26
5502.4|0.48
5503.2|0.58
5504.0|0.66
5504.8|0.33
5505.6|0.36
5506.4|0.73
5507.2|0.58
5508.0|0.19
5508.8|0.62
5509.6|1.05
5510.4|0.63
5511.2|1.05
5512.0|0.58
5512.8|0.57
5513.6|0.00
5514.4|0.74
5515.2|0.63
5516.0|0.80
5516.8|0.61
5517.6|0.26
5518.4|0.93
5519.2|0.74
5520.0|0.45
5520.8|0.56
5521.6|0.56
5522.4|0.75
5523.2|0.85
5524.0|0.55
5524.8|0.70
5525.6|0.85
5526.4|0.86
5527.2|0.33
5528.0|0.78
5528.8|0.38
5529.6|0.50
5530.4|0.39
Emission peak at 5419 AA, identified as [O III]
